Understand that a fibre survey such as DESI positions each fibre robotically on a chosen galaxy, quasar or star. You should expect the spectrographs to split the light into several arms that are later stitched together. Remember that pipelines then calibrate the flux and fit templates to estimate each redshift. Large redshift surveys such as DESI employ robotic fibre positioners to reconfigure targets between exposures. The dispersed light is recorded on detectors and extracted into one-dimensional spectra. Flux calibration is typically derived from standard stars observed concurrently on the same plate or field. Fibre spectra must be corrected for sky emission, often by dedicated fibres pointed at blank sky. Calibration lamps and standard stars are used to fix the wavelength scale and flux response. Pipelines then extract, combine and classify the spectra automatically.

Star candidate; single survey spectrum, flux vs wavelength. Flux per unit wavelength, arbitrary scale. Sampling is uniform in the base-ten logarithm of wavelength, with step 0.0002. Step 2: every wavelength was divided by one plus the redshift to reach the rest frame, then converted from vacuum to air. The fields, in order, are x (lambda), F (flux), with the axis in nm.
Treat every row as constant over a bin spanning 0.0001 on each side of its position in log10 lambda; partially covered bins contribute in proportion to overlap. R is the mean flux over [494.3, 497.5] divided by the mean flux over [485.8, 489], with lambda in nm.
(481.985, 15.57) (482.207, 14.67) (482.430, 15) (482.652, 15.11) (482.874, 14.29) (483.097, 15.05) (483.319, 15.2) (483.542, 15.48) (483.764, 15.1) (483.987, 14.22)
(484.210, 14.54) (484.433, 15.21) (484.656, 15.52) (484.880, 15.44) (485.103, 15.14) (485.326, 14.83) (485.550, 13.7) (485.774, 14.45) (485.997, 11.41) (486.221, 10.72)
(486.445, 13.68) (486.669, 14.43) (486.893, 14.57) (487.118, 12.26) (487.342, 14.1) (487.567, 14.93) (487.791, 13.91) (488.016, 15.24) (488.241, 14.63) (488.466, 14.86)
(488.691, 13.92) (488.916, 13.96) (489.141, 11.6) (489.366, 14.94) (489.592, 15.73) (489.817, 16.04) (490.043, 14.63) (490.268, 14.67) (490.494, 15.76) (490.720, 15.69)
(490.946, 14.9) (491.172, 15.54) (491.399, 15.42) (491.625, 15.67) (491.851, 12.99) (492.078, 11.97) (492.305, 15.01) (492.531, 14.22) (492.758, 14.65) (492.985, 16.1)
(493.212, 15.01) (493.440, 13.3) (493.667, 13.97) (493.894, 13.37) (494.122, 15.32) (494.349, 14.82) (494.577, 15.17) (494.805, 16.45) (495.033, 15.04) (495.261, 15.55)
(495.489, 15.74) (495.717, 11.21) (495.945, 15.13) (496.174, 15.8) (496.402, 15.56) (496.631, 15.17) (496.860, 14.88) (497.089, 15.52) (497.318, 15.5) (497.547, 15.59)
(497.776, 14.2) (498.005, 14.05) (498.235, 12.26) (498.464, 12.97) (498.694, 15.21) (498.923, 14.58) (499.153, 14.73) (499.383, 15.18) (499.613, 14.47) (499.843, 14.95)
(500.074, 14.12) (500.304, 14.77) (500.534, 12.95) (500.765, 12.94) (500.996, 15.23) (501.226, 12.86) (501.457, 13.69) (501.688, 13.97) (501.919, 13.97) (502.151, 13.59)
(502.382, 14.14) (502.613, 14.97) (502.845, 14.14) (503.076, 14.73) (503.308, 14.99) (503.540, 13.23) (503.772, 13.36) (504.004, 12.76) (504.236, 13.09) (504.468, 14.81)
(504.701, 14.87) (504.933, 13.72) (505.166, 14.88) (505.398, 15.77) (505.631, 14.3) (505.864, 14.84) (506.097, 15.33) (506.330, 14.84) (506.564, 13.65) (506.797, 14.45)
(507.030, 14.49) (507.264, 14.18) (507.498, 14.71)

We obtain 1.1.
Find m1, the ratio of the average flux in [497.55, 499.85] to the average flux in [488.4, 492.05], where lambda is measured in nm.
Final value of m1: 0.97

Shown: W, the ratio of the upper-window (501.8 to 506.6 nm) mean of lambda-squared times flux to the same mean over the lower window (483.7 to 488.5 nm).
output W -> 1.08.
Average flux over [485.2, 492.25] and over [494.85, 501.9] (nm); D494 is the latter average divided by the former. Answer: 1.02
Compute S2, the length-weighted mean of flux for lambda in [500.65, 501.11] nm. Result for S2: 14.1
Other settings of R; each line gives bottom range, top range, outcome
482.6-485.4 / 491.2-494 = 0.96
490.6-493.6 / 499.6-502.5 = 0.95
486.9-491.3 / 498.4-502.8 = 0.97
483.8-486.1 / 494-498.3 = 1.03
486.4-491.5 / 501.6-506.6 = 0.98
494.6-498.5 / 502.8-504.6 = 0.94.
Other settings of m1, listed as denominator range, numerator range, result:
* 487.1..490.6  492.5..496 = 1.01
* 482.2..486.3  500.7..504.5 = 0.96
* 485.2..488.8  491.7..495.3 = 1.05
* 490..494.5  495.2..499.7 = 1.00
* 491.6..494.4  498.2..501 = 0.99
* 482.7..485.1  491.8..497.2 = 0.98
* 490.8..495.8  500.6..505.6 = 0.96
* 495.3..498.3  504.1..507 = 0.99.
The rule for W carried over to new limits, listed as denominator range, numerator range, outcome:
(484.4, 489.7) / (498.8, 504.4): 1.06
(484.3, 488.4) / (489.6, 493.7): 1.07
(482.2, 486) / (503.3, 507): 1.05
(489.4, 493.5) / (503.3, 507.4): 1.02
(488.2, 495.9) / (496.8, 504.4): 1.00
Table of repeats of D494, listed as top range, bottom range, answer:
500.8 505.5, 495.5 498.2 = 0.96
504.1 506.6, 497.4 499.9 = 1.01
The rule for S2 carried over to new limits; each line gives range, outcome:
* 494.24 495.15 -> 15.4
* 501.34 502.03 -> 13.9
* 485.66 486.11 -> 12.9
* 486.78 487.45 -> 13.6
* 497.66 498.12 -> 14.1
